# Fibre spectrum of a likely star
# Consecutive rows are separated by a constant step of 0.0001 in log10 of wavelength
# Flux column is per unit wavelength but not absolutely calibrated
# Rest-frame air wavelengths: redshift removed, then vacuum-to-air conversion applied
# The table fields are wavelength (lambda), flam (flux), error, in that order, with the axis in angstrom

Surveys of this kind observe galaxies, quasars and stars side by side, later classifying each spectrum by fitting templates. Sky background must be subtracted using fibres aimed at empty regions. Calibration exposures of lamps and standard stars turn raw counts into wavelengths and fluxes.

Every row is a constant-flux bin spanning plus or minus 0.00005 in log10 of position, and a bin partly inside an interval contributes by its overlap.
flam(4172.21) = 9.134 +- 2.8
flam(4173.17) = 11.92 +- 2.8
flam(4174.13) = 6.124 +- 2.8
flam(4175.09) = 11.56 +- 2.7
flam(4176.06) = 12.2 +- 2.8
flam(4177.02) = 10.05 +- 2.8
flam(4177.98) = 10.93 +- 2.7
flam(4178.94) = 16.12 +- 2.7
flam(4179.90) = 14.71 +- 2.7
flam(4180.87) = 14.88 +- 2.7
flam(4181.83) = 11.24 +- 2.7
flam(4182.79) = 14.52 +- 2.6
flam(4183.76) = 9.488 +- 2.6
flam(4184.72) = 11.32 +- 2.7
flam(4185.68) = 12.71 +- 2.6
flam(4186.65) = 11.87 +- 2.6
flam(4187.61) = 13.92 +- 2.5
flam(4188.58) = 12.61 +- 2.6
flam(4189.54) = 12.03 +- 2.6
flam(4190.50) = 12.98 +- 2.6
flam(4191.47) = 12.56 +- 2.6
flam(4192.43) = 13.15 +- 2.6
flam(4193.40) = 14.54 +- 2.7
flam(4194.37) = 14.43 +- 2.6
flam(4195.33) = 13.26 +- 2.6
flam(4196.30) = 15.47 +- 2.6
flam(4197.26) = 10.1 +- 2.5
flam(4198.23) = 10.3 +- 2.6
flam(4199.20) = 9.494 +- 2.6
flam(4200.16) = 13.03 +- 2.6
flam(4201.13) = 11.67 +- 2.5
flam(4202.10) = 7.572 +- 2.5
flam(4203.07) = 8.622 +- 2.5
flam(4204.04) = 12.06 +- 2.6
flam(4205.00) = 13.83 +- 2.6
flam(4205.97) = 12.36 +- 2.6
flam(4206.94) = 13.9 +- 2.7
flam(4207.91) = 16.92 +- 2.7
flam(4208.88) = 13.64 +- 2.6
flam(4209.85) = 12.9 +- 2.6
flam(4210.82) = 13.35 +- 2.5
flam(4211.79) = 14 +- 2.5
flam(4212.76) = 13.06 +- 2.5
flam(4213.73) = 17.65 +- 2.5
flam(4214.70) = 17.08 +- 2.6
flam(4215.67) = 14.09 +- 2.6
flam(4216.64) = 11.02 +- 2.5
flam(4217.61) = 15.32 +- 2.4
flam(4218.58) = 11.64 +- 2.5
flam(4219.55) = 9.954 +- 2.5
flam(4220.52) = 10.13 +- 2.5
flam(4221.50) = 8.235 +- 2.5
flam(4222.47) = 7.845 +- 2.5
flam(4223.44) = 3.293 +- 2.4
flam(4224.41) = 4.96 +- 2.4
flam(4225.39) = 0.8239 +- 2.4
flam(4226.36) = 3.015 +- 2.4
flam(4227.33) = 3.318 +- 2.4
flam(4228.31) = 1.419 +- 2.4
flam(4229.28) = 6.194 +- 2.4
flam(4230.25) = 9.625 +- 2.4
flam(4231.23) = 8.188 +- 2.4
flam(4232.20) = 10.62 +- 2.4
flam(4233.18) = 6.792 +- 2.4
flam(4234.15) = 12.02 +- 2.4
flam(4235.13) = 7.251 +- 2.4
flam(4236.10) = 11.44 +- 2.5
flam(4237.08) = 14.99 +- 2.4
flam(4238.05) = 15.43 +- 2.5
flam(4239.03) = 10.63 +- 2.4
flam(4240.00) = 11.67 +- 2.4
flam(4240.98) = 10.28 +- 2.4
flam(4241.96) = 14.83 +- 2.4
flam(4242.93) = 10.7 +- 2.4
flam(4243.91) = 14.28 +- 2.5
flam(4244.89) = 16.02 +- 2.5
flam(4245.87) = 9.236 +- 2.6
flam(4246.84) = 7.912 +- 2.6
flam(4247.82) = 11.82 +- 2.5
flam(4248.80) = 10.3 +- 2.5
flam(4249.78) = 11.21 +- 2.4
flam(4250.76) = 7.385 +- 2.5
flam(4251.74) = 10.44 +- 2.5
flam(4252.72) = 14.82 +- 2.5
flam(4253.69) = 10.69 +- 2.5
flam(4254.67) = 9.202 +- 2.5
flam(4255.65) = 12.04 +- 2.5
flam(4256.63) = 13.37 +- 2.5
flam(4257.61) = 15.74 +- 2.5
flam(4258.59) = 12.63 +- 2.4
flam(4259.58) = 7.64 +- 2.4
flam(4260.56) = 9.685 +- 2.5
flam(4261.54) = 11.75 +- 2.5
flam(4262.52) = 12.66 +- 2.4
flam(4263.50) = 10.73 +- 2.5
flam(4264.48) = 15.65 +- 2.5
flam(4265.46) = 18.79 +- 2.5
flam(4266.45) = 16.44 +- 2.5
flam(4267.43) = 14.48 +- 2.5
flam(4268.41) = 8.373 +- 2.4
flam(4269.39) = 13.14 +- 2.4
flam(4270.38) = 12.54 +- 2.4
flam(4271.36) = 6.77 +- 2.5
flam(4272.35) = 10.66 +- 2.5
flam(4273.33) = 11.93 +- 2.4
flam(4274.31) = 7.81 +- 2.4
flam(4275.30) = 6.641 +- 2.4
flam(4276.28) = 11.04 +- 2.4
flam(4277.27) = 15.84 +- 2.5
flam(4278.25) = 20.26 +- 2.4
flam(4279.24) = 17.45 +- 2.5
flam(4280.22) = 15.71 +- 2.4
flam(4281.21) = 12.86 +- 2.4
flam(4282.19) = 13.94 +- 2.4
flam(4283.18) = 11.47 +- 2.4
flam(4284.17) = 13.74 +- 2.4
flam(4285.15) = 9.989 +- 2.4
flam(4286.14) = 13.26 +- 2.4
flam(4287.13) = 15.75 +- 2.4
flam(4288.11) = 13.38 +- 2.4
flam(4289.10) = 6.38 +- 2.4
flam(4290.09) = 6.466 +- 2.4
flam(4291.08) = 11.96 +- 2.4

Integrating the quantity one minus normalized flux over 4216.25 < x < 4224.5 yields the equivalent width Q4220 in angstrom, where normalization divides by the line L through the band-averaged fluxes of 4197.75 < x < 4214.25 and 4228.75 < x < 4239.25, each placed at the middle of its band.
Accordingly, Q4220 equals 1.5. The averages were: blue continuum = 12.6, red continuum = 10.2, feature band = 9.34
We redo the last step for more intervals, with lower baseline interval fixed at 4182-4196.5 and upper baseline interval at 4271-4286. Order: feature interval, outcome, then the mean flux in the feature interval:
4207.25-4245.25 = 6.3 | 10.6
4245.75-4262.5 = 2.1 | 11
